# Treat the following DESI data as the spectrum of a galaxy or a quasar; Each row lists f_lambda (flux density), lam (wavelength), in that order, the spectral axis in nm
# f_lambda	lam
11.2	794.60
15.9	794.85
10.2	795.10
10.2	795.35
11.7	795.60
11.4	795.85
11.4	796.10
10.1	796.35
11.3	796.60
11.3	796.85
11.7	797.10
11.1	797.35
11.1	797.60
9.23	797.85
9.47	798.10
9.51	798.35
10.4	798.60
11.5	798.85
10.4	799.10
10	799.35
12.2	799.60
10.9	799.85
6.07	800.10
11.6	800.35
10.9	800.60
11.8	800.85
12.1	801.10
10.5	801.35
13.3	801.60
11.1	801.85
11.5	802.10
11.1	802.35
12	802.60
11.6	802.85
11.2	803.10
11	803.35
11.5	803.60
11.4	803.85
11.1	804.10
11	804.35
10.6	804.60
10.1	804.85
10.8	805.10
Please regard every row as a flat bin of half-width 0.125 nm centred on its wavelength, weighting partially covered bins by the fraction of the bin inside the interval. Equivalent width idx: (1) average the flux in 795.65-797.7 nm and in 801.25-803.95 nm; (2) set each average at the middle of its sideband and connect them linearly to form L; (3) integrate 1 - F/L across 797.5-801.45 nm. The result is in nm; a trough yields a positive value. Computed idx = 0.30 nm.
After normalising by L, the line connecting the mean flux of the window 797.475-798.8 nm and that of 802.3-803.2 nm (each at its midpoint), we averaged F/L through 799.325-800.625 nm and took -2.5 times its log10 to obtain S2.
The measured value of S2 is 0.04 mag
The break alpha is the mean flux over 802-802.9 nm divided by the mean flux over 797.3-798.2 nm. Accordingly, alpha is 1.1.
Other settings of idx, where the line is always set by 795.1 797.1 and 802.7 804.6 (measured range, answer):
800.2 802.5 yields -0.066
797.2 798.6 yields 0.120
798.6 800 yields 0.033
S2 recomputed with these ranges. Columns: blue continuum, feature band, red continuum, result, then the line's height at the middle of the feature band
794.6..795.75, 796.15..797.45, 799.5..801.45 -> 0.04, 11.5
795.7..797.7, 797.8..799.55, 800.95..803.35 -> 0.11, 11.3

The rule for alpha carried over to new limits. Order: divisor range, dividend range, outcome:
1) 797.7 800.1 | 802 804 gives 1.12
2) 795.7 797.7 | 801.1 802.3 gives 1.04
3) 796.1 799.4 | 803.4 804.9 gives 1.04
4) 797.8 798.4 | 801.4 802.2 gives 1.26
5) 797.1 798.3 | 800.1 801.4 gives 1.06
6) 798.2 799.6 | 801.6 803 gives 1.11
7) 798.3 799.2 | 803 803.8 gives 1.07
